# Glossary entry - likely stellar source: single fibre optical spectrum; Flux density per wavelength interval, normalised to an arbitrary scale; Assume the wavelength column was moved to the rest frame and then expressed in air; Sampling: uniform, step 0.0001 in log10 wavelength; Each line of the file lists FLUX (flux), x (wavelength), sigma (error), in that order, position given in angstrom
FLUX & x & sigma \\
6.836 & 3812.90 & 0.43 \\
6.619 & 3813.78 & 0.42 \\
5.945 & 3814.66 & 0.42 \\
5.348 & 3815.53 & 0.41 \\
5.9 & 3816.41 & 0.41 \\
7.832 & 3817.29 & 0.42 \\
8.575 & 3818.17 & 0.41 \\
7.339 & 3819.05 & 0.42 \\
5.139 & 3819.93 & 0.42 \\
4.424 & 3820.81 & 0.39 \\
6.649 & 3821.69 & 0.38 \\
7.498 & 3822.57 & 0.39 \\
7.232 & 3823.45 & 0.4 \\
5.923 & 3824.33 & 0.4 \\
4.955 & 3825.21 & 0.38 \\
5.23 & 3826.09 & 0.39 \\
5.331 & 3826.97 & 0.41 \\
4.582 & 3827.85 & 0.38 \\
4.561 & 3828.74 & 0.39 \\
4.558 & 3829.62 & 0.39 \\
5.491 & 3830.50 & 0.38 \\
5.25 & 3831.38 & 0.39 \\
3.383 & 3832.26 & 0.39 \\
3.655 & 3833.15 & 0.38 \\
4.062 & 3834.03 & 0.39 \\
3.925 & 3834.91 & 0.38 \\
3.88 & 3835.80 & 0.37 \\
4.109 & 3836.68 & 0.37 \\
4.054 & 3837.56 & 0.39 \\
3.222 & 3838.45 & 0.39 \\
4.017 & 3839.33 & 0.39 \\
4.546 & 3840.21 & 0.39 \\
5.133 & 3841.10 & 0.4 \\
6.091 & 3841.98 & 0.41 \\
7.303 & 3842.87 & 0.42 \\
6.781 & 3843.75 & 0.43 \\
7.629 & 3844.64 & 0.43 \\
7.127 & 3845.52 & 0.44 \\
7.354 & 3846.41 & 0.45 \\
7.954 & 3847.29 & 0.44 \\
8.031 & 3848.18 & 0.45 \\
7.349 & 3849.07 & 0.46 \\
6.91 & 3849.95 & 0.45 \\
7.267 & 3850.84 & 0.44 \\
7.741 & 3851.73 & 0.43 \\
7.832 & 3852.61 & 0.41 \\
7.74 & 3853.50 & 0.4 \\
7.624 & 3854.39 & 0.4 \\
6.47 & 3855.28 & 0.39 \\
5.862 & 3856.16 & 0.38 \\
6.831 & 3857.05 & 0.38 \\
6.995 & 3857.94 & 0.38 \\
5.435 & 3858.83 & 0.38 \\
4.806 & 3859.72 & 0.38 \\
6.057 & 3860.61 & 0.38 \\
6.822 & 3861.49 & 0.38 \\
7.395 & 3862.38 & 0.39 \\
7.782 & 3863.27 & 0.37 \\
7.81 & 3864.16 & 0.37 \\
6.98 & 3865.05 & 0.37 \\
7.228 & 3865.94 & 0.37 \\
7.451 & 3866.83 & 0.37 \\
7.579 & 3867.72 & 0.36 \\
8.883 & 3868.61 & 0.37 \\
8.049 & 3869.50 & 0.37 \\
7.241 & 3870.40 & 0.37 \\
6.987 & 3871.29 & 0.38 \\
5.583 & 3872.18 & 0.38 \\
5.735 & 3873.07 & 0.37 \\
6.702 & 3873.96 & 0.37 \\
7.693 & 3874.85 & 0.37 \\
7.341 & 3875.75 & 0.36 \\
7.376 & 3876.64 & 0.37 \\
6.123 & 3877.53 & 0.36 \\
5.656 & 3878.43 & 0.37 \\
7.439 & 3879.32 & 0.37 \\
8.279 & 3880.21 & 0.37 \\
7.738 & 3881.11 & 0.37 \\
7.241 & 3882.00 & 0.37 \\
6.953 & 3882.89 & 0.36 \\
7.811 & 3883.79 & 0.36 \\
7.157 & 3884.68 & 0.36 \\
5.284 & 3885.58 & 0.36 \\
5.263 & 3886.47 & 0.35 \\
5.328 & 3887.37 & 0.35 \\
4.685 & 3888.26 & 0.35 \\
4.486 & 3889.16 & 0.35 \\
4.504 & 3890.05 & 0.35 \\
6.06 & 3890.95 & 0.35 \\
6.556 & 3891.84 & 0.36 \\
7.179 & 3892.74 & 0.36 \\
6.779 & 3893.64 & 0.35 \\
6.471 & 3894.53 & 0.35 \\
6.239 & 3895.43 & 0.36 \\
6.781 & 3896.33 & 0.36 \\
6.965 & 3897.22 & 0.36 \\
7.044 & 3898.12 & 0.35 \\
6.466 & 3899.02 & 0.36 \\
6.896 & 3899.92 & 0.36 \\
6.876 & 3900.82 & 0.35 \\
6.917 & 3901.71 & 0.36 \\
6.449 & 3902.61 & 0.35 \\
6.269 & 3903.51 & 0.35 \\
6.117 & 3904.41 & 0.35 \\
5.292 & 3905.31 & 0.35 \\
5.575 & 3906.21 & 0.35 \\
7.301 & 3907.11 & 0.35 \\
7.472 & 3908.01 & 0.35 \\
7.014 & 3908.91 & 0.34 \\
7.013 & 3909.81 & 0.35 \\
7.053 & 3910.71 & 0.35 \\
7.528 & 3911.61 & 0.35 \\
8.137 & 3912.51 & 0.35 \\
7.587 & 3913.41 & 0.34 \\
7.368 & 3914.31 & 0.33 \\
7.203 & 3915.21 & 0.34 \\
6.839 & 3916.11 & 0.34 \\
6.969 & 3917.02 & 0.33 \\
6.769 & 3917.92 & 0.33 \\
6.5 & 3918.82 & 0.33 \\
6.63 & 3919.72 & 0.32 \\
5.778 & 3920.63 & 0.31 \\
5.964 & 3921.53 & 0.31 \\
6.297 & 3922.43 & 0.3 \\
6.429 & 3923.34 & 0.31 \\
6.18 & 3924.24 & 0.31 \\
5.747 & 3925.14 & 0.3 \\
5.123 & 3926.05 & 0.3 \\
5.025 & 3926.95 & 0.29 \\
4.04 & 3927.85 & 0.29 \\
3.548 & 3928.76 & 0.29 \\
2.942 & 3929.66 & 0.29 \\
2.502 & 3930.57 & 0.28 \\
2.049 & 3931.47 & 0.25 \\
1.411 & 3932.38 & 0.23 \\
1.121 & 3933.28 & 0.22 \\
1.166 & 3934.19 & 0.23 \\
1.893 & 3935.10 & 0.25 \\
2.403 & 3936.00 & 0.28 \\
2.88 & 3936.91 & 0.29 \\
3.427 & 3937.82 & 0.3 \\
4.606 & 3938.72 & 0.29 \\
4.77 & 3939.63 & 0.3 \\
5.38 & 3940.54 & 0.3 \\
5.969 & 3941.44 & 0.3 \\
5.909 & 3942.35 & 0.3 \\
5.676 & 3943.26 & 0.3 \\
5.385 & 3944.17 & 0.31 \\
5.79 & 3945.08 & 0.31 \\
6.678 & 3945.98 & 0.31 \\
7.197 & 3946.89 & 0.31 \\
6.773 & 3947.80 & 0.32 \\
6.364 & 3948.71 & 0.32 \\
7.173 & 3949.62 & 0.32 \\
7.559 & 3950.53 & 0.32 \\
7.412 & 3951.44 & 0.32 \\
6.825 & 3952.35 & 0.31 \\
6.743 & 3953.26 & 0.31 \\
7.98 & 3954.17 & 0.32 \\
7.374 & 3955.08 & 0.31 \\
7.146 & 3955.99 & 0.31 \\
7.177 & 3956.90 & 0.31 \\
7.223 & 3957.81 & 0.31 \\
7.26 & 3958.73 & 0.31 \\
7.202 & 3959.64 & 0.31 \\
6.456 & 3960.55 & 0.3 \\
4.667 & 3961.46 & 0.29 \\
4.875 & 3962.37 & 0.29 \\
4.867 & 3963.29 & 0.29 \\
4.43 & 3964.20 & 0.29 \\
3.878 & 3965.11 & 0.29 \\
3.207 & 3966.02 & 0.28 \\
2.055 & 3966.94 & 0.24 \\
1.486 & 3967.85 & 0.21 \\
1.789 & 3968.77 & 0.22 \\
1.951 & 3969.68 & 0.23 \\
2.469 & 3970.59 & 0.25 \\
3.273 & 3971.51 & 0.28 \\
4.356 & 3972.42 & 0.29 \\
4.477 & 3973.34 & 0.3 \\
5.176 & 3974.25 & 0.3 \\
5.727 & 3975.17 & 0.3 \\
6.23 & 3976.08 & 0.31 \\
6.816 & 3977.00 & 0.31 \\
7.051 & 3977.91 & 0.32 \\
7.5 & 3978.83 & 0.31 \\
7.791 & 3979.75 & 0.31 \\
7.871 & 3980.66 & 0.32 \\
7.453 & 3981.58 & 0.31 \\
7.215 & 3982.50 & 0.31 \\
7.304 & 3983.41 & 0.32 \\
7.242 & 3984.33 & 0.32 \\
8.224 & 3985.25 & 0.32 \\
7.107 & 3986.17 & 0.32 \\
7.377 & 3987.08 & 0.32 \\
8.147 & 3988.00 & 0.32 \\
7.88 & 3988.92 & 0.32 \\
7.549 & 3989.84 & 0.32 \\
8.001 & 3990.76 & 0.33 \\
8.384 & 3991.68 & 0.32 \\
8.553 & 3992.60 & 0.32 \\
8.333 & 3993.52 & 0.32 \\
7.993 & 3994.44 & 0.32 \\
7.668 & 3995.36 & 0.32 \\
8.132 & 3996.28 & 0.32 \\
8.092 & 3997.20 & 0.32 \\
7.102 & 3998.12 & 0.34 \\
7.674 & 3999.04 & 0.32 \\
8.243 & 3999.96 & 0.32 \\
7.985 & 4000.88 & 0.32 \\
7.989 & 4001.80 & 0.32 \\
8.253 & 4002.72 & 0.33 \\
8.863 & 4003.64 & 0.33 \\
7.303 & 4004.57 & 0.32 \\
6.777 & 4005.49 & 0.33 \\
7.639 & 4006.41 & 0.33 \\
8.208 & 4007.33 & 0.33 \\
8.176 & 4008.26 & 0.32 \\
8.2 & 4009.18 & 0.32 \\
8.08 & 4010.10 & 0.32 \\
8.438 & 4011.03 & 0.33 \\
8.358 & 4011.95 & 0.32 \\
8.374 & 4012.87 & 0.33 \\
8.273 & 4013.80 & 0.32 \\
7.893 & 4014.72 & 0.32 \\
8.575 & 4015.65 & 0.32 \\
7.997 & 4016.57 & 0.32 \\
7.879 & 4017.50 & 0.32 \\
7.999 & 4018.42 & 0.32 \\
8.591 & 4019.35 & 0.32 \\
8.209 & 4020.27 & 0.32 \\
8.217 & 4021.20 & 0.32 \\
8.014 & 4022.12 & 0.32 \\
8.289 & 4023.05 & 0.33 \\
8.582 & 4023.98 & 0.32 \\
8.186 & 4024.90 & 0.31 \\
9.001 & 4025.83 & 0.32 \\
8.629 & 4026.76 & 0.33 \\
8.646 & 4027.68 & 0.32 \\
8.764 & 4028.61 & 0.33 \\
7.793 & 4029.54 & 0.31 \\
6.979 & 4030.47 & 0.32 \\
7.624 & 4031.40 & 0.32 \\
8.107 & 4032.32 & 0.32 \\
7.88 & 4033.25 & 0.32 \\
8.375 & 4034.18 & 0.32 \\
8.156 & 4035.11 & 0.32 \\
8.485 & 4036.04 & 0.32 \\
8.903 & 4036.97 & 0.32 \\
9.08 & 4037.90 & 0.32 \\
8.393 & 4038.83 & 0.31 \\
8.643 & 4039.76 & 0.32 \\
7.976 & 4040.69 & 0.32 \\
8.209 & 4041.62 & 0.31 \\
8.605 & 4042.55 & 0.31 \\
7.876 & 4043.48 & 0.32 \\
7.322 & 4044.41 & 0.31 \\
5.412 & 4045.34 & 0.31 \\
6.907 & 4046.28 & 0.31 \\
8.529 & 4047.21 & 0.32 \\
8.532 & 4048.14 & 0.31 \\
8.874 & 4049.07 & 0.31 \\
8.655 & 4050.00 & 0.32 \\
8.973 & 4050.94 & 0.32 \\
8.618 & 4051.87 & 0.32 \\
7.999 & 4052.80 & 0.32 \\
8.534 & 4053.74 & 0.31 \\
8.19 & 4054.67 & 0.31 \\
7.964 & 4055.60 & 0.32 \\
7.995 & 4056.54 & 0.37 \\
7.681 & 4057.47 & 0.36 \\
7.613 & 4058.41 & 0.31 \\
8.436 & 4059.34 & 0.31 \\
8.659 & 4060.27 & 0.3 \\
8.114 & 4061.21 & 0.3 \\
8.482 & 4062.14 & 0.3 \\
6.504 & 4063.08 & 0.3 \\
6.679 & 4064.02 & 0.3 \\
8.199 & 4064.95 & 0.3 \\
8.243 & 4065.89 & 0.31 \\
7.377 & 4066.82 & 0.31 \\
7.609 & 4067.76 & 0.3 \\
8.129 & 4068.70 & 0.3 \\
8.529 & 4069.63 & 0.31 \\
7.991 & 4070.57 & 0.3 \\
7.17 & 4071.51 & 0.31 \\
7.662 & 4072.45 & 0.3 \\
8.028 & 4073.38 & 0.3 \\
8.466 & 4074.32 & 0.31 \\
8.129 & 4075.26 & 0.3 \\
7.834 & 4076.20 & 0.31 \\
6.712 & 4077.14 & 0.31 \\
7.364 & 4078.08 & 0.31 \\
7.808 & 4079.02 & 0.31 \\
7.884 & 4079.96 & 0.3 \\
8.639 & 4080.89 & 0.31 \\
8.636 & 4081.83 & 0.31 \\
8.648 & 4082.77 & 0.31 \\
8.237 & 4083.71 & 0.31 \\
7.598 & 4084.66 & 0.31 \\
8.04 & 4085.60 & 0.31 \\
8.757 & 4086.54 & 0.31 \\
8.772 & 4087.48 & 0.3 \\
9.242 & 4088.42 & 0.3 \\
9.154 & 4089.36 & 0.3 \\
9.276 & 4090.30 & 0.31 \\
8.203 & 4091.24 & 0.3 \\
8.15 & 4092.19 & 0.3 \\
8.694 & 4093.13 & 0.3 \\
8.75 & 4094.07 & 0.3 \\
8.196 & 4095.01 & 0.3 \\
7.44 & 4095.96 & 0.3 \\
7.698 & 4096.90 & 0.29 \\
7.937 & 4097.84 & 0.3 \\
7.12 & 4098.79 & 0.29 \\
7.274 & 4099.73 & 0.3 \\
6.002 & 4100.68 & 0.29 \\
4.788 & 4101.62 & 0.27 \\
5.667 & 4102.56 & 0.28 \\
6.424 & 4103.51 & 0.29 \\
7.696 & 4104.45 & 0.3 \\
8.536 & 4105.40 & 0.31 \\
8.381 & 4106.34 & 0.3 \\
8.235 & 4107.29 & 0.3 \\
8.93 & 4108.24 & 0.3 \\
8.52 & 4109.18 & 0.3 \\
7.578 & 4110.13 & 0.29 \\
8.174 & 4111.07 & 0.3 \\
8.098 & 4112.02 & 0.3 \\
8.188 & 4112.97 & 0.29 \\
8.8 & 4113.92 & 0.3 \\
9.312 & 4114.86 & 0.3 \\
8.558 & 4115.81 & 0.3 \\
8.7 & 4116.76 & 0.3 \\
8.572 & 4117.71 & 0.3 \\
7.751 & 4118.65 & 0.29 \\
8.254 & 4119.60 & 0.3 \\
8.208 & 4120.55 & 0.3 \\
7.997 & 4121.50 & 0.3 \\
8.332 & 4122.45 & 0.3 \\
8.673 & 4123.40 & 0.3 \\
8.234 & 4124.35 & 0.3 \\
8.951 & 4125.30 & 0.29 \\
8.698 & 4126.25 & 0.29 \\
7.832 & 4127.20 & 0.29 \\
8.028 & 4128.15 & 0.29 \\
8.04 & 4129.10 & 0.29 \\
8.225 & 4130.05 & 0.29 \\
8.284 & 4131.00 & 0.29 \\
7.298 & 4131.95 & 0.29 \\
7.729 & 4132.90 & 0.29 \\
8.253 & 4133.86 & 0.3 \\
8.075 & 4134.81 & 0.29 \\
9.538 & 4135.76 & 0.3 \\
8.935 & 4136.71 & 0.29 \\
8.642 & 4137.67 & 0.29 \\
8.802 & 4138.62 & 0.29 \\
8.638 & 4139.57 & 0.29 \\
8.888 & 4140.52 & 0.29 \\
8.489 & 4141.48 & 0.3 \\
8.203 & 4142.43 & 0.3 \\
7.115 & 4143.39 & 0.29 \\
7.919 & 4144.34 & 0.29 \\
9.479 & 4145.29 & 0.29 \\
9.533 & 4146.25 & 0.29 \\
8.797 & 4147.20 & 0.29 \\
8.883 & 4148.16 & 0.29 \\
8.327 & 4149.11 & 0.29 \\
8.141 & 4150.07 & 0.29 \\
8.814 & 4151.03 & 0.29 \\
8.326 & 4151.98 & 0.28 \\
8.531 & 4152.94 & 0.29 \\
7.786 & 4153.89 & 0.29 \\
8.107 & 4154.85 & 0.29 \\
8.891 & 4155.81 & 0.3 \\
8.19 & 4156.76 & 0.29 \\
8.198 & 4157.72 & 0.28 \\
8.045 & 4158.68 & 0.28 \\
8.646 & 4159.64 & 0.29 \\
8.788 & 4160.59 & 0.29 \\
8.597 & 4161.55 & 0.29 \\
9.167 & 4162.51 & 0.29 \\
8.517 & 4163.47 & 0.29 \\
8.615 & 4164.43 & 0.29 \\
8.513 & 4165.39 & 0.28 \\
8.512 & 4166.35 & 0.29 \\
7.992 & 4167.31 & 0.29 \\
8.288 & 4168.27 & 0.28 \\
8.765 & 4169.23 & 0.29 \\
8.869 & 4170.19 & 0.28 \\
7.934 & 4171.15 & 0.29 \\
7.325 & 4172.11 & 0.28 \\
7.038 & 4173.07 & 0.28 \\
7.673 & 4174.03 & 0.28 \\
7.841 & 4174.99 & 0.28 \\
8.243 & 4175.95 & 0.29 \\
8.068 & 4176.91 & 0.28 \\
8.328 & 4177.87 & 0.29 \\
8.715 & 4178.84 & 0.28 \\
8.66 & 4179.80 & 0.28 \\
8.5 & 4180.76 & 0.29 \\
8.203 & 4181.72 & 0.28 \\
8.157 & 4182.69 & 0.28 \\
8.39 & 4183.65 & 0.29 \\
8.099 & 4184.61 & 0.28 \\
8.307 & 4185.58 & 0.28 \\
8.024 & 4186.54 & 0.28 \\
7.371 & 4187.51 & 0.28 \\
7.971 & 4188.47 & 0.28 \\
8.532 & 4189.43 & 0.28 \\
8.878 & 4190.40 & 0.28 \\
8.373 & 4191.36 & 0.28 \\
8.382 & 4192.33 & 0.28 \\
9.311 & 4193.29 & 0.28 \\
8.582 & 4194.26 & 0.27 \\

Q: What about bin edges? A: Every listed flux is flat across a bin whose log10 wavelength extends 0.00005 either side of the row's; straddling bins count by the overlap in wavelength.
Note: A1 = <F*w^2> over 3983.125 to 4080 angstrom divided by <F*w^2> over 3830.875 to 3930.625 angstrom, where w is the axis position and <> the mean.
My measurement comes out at 1.4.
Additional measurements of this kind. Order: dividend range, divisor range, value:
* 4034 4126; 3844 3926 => 1.31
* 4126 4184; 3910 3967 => 1.68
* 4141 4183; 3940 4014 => 1.37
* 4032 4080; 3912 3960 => 1.51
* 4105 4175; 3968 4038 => 1.19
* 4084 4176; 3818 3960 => 1.52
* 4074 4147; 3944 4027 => 1.24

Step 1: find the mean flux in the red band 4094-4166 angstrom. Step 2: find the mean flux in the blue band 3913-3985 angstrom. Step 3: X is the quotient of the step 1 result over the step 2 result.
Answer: 1.52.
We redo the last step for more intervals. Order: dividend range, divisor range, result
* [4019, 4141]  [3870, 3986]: 1.38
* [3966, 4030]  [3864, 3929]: 1.10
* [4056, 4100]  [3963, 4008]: 1.23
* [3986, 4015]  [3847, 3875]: 1.13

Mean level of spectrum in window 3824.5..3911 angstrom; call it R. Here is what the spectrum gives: 6.34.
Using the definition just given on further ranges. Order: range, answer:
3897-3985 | 5.66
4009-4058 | 8.2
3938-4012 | 6.57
